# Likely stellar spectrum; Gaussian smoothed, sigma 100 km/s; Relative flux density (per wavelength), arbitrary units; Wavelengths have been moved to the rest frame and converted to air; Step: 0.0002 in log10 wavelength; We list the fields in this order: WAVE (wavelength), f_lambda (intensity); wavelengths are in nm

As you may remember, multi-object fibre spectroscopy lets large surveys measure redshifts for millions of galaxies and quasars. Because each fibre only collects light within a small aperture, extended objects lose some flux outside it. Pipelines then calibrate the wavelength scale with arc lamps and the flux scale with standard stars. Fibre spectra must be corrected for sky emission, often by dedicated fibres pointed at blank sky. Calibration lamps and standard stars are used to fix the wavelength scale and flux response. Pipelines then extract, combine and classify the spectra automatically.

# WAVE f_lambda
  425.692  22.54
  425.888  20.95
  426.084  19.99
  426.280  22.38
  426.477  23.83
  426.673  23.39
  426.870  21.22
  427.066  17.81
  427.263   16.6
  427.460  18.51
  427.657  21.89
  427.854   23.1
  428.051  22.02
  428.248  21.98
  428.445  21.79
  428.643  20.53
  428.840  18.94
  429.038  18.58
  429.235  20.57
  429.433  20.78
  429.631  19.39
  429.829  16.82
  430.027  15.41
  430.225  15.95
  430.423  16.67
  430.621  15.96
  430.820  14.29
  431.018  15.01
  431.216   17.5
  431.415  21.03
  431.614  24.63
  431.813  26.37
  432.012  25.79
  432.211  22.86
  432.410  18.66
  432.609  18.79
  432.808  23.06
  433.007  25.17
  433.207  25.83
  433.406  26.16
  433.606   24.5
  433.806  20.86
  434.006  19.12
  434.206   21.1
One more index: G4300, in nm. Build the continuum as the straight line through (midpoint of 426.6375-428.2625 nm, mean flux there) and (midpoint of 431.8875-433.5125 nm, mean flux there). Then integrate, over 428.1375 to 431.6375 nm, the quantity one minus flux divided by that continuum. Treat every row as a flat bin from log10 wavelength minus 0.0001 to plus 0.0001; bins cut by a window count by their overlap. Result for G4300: 0.52 nm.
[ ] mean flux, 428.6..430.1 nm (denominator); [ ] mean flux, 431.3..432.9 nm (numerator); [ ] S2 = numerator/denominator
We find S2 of 1.2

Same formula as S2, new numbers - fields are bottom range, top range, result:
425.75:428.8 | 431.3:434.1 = 1.09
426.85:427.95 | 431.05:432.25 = 1.14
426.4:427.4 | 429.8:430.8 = 0.78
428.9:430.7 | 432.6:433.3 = 1.33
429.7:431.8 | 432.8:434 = 1.35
